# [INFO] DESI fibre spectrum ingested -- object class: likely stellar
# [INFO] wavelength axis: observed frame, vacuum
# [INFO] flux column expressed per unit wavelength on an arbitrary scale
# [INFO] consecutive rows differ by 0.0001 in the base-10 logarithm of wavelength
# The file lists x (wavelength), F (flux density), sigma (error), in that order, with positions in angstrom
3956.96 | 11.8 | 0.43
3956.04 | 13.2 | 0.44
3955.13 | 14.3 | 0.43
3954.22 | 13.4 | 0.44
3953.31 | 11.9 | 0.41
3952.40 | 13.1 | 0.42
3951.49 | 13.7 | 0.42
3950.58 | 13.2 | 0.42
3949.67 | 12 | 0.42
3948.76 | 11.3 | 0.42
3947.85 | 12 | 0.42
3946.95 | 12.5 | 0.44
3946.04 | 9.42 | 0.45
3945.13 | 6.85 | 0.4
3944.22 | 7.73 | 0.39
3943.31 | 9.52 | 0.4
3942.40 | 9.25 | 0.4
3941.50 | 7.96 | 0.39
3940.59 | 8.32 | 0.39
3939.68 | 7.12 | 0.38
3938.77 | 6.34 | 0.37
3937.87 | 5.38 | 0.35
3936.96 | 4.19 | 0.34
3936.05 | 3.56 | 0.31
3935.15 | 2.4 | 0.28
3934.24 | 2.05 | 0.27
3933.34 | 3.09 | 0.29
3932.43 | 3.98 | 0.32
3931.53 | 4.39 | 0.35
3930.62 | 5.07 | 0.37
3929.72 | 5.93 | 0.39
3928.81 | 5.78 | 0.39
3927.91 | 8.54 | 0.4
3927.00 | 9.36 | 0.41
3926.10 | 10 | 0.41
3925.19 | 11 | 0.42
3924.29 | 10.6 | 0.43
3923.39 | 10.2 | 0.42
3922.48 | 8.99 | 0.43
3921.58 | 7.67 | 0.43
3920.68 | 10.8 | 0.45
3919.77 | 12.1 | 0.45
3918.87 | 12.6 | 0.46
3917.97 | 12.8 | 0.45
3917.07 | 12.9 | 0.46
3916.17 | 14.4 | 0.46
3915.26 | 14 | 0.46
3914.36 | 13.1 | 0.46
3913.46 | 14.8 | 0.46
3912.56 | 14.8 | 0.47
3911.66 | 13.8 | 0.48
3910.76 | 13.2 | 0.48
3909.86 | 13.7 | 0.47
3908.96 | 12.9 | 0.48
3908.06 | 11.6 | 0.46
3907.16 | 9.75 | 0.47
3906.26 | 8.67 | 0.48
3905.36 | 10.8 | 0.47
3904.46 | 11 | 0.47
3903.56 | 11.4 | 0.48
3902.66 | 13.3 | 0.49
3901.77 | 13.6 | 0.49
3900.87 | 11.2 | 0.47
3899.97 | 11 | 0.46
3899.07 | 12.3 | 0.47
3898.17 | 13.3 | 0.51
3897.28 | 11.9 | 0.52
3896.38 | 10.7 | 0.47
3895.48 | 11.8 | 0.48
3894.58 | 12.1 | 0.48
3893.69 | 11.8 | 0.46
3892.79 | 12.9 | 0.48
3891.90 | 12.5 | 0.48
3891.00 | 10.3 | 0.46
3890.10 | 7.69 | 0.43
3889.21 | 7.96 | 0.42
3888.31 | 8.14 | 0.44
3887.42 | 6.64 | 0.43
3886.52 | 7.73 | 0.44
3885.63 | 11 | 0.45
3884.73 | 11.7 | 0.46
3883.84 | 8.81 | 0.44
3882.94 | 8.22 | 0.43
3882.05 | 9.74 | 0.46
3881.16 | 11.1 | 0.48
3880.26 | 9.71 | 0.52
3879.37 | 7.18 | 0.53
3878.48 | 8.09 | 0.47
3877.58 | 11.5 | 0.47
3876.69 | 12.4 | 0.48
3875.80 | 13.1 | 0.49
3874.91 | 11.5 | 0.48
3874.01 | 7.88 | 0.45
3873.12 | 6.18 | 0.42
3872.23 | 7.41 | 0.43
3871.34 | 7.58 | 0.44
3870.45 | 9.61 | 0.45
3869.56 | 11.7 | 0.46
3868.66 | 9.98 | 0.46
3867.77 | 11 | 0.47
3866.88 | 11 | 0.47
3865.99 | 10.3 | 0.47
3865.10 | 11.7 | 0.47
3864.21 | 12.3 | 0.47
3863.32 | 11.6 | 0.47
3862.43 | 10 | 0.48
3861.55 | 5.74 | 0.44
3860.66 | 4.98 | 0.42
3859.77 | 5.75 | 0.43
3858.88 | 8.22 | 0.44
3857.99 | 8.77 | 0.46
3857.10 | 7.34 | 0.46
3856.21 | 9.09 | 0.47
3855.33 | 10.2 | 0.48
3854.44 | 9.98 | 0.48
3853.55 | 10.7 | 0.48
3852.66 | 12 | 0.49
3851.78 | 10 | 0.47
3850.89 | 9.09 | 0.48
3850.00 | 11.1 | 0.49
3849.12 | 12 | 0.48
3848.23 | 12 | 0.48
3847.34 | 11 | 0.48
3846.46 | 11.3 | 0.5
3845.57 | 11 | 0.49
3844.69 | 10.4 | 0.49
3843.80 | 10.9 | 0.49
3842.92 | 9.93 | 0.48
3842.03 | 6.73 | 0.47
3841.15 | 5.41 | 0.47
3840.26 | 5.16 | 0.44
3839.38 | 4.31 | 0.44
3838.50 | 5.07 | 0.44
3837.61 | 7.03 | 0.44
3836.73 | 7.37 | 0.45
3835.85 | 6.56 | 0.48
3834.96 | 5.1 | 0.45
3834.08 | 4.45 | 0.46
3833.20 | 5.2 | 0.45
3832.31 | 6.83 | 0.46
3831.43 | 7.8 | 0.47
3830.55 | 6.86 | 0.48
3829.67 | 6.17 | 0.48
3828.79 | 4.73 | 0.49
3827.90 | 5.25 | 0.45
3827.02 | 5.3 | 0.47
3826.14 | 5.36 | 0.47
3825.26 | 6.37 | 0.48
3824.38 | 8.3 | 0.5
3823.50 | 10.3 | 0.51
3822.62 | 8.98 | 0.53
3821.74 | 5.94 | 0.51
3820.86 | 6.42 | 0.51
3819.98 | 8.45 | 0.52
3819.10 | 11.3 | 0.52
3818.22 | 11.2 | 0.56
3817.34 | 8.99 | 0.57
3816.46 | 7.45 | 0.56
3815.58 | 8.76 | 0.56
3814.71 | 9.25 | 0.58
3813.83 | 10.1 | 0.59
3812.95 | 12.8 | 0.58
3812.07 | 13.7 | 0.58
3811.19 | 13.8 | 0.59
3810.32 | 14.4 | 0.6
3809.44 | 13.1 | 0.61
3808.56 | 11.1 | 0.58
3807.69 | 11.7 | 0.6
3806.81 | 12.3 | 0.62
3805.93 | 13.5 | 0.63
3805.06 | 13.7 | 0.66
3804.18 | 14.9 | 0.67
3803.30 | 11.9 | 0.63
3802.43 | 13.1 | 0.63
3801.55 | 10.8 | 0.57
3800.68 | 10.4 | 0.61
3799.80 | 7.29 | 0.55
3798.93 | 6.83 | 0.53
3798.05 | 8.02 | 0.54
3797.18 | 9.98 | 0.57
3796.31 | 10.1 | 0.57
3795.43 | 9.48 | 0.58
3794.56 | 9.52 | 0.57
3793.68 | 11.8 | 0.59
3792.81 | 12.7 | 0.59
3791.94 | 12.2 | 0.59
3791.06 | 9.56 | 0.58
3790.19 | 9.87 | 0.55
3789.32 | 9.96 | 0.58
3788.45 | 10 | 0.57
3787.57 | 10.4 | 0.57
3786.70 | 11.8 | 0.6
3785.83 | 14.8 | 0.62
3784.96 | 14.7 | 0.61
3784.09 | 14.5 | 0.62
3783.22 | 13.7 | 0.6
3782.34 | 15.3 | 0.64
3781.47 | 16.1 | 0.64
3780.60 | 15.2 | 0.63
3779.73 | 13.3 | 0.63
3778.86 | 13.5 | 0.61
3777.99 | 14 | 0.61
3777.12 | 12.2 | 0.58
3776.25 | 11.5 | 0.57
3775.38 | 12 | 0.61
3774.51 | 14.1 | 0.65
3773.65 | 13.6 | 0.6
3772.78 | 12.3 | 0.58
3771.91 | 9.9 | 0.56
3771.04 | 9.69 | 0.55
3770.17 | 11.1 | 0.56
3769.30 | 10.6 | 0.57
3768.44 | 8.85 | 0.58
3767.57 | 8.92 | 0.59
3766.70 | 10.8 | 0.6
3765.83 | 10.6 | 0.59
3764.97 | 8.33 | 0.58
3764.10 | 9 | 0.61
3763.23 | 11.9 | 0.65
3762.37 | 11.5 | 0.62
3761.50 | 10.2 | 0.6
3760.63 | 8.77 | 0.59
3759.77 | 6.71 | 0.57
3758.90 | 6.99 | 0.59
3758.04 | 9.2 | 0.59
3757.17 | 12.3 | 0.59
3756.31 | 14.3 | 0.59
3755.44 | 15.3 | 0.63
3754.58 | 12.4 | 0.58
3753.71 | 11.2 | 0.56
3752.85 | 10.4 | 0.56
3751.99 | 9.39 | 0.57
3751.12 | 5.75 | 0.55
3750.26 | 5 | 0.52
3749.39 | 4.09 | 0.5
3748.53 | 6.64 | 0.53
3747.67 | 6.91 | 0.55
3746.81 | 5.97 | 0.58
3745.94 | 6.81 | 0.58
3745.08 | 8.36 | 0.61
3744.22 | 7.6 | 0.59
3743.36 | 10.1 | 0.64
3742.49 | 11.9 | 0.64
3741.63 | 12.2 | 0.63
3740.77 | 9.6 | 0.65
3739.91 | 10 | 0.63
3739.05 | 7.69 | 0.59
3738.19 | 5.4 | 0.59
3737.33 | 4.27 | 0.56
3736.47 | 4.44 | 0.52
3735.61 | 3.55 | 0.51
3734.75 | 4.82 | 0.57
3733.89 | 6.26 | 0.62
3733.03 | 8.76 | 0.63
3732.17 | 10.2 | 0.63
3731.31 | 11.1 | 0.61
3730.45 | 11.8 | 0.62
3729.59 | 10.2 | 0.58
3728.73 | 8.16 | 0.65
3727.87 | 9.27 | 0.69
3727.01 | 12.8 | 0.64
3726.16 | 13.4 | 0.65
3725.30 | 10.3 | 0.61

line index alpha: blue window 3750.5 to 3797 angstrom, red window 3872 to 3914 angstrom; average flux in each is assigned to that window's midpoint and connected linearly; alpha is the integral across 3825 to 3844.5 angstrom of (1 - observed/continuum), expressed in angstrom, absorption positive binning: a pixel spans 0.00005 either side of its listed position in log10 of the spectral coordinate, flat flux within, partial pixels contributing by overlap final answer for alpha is 8.4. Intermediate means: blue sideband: 11.3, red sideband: 10.9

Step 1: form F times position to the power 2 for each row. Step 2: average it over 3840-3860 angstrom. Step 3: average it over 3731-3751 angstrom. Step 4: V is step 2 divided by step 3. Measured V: 1.37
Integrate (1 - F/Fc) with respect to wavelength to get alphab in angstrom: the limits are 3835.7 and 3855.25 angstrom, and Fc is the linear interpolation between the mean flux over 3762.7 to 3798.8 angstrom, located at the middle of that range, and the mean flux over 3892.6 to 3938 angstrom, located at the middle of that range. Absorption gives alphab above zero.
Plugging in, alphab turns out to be 3.17 angstrom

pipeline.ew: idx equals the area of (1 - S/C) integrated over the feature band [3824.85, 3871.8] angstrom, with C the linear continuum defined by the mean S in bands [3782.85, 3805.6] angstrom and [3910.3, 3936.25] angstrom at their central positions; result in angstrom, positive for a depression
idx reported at 9.1 angstrom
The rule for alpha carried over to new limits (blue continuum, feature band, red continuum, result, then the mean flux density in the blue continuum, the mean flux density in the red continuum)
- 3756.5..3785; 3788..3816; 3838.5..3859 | -1.3 angstrom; 11.5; 9.35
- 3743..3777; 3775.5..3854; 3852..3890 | -3.7 angstrom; 9.75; 9.41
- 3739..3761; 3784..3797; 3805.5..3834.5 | -3.3 angstrom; 9.09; 8.97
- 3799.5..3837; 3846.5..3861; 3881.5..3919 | 0.9 angstrom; 9.25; 11.5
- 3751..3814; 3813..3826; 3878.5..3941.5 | 2.7 angstrom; 11.5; 9.79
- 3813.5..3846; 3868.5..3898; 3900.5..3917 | 2.7 angstrom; 7.41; 12.6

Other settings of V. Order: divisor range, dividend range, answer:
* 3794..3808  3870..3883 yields 0.91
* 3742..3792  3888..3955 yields 1.02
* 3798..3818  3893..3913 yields 1.12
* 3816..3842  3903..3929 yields 1.76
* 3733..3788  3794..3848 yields 0.92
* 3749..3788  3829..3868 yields 0.80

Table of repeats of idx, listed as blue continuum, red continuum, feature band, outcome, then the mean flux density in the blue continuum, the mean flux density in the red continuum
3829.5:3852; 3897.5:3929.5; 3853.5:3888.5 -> 0.36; 8.04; 11.6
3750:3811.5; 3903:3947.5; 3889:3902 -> -2.27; 11.3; 9.32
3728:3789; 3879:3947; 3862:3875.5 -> -0.24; 10.1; 9.72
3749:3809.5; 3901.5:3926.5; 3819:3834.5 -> 6.27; 11.1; 11.9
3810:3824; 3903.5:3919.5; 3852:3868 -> 2.50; 10.1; 12.6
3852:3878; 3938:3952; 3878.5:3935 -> -3.35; 9.64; 9.73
